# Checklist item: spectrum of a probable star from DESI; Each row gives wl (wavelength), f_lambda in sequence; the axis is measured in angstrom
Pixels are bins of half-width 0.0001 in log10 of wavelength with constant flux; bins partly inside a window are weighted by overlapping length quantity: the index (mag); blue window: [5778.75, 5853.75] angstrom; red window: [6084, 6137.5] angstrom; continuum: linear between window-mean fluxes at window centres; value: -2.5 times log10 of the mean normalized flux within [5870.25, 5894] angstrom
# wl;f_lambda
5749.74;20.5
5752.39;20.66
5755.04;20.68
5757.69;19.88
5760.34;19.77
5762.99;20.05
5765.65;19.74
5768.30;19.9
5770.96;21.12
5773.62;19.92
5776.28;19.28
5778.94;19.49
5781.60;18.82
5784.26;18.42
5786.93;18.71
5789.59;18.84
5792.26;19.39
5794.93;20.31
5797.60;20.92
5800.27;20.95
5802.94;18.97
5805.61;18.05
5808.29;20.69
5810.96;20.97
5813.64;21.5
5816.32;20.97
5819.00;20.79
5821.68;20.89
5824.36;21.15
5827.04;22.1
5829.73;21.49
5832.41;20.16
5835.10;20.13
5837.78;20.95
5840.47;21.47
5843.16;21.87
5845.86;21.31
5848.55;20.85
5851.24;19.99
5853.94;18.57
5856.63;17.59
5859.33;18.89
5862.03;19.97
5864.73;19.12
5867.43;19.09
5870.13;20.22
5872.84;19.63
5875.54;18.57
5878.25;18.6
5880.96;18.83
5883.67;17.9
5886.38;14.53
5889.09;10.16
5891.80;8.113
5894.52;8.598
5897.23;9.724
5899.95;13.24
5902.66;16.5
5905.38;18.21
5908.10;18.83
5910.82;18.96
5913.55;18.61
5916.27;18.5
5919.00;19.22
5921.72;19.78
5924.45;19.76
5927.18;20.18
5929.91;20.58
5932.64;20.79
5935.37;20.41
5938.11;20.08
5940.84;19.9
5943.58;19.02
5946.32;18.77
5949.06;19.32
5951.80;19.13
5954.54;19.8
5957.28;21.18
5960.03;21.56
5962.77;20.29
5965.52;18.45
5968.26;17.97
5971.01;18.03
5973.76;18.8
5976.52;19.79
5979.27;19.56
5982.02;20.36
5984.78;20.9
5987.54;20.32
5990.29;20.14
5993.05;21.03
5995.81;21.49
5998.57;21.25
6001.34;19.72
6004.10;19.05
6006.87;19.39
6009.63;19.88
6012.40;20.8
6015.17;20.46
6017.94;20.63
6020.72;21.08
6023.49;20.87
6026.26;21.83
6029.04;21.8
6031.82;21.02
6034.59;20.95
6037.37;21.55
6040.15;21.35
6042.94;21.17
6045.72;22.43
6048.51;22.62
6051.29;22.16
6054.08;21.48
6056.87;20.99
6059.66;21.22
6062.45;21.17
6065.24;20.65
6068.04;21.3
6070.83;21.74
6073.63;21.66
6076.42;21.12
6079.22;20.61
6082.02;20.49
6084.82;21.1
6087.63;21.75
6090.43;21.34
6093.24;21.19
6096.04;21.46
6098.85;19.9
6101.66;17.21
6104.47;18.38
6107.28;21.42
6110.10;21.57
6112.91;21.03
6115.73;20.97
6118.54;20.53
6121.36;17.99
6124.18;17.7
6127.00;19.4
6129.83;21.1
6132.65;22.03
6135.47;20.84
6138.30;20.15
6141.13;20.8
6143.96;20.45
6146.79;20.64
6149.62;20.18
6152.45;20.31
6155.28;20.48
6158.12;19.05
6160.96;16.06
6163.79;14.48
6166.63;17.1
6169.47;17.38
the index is 0.28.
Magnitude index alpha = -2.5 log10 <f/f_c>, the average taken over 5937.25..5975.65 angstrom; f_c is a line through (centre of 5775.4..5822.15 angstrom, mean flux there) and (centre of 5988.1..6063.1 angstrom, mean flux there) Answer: 0.07 mag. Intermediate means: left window 19.9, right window 21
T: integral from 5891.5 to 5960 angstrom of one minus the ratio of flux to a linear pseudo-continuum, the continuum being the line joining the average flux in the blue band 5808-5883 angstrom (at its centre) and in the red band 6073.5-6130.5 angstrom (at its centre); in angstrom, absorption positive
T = 7.2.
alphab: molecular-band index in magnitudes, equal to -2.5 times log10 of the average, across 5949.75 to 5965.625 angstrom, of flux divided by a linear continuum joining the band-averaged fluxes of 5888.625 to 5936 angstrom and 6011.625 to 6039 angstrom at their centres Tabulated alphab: -0.09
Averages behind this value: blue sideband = 16.8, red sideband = 21.1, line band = 20.2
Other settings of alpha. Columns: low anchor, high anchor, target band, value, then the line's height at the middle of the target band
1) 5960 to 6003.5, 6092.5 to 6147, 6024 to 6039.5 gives -0.07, 20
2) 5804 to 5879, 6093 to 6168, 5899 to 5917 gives 0.14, 20.1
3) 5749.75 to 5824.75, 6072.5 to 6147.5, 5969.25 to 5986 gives 0.04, 20.3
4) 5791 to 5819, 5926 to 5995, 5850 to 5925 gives 0.17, 20.1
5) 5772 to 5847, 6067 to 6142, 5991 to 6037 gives -0.01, 20.5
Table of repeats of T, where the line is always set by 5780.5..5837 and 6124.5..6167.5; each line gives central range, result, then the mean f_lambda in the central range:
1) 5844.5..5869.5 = 0.8 angstrom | 19.5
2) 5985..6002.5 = -0.8 angstrom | 20.7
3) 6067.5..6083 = -1.2 angstrom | 21.2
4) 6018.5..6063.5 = -3.9 angstrom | 21.5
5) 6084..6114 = -1.4 angstrom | 20.6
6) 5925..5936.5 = -0.3 angstrom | 20.4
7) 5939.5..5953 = 0.5 angstrom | 19.2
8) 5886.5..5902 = 7.3 angstrom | 10.6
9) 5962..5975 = 0.8 angstrom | 18.6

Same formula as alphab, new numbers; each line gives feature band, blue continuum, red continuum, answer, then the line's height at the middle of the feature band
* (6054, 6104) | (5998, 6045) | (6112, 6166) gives -0.03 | 20.2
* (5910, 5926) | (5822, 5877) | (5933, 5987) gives 0.04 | 19.9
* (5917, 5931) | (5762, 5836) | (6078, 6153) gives 0.02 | 20.2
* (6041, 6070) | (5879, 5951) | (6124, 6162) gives -0.14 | 19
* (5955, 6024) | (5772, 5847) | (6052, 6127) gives 0.02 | 20.5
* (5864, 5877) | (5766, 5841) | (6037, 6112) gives 0.06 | 20.4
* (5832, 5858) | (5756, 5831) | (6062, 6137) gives -0.01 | 20.2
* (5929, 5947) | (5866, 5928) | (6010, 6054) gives -0.10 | 18.1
